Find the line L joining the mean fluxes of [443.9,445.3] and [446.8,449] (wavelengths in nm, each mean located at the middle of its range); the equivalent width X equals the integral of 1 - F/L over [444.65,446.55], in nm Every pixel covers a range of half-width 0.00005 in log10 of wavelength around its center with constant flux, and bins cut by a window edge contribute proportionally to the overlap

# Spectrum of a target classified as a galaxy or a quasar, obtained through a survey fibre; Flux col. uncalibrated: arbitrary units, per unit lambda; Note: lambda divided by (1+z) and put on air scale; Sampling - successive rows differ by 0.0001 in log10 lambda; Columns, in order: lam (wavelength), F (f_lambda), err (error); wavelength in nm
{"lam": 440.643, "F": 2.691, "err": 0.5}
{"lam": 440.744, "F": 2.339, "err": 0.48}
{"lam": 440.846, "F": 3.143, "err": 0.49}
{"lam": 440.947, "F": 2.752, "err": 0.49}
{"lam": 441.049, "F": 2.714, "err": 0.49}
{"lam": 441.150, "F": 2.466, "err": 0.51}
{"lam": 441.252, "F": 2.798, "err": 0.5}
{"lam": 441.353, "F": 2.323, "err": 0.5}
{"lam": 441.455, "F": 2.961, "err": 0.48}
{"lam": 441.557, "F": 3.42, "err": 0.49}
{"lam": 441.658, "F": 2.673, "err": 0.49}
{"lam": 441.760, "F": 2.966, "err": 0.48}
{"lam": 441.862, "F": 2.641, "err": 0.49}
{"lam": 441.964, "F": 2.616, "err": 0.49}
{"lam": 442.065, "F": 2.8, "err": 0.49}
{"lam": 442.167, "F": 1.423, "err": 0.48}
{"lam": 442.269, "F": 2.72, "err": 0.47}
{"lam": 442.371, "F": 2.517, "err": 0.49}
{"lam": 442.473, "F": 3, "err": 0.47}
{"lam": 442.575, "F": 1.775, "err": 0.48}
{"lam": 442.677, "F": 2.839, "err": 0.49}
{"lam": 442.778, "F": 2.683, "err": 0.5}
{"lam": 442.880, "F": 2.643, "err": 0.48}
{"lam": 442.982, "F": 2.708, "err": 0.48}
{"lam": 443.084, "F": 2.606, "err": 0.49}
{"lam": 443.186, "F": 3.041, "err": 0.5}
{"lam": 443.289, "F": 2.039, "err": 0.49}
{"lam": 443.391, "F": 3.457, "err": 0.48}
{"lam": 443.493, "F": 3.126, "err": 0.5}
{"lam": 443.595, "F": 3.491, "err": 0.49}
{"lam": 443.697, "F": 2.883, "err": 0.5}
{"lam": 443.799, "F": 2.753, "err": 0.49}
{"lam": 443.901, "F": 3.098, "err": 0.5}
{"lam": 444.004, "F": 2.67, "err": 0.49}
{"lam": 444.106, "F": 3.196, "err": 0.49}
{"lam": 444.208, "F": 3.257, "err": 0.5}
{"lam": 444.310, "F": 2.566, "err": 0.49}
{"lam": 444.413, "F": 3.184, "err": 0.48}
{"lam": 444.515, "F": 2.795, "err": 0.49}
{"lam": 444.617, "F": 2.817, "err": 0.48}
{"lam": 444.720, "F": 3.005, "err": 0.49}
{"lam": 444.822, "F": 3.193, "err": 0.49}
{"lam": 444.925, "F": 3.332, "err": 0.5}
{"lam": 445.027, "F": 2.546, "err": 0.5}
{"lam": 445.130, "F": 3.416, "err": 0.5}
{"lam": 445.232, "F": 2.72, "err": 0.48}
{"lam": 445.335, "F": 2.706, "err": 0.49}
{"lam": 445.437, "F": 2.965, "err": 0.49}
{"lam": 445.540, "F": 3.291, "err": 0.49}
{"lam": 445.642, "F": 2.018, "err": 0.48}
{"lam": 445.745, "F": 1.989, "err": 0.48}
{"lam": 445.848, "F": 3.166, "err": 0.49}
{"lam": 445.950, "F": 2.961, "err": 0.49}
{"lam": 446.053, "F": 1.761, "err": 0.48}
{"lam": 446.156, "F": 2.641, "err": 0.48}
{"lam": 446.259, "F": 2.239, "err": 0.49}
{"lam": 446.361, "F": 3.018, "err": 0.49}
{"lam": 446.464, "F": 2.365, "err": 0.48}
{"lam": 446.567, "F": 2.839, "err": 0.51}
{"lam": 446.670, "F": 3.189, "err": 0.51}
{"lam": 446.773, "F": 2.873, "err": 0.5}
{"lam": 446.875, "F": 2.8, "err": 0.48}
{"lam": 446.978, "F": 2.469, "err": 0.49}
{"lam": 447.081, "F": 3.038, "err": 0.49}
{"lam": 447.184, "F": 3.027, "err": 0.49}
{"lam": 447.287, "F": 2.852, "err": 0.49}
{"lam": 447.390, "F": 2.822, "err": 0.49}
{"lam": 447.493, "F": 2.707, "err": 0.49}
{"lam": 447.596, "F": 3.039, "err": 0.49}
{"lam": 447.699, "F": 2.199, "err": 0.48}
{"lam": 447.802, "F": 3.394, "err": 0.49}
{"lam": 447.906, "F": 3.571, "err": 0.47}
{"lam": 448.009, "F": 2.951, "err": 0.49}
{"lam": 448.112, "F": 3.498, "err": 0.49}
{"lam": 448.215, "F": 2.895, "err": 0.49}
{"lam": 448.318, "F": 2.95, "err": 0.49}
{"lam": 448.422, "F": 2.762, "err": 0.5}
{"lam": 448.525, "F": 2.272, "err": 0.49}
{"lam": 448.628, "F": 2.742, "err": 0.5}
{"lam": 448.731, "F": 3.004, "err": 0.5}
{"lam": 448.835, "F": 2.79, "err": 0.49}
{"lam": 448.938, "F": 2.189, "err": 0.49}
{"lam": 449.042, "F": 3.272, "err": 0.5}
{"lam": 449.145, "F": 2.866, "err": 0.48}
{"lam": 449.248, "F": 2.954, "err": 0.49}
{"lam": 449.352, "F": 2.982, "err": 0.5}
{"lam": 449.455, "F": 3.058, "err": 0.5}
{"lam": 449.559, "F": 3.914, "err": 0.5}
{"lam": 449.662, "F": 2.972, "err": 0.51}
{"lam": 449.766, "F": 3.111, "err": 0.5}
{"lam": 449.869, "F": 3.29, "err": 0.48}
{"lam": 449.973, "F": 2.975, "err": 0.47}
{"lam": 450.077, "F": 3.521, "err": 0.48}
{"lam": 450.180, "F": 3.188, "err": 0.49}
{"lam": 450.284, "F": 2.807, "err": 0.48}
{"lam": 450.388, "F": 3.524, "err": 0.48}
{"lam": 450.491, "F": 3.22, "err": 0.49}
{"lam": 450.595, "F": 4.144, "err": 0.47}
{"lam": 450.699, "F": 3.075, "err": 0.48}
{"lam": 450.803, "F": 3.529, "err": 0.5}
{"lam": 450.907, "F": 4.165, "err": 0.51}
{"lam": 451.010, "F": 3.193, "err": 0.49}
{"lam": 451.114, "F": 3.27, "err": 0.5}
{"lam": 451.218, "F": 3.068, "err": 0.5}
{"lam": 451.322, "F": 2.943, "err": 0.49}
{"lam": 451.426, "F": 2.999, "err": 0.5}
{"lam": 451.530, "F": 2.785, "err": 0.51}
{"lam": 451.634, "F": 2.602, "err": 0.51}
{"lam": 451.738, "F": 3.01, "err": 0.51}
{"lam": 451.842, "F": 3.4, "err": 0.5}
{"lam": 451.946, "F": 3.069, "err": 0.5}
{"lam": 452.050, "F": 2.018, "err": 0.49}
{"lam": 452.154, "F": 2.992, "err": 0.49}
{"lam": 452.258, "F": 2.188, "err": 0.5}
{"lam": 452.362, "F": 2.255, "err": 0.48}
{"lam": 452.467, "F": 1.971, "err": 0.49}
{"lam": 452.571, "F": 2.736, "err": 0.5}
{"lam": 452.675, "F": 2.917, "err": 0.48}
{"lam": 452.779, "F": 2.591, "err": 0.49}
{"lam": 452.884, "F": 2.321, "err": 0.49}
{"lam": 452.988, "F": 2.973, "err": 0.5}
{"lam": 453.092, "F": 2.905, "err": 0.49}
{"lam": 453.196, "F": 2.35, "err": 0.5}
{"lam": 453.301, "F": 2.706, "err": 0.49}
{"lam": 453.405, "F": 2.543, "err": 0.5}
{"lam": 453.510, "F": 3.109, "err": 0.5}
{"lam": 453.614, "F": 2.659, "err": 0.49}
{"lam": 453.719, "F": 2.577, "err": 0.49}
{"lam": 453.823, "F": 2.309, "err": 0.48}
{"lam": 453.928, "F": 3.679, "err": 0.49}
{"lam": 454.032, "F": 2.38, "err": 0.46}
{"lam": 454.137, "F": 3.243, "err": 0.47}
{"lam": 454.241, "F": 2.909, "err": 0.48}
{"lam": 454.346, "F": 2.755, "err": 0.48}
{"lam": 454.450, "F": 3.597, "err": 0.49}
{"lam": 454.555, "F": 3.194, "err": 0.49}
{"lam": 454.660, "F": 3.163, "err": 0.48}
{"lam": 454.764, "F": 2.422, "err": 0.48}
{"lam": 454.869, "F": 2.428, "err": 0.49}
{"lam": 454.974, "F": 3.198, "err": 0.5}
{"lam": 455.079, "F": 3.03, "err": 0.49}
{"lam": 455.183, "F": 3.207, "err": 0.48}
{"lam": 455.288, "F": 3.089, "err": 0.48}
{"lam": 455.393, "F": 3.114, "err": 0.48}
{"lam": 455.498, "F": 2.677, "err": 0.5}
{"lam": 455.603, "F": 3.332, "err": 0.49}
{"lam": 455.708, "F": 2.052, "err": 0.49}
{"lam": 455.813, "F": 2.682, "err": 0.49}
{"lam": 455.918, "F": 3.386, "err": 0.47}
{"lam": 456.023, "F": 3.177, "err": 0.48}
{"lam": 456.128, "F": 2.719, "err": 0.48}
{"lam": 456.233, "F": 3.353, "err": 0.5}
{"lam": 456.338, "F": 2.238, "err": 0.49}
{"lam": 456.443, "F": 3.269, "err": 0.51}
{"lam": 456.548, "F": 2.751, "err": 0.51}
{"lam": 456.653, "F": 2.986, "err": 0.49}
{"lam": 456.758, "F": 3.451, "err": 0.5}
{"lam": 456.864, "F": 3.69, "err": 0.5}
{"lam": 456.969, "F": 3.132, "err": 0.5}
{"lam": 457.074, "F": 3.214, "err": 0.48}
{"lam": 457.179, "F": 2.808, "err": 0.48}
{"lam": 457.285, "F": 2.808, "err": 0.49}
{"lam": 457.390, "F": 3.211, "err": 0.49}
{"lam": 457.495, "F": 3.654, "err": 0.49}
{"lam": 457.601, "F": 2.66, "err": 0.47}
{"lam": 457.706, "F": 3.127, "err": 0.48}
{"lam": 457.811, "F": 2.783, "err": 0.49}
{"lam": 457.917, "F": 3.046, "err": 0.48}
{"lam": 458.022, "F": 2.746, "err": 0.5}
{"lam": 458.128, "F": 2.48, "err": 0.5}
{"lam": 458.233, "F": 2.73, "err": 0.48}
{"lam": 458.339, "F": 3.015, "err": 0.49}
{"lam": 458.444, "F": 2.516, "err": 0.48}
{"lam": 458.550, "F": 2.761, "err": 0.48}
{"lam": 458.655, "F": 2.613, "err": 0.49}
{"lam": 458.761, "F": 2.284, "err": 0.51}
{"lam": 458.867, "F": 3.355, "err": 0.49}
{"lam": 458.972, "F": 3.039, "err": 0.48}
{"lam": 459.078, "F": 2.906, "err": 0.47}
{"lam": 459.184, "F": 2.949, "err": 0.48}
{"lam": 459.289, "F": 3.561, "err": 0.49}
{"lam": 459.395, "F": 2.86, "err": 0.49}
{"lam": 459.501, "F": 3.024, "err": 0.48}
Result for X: 0.128 nm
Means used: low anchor 2.98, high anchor 2.86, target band 2.74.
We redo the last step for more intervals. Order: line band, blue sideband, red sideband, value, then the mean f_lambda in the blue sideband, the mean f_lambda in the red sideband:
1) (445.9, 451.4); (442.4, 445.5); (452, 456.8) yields -0.283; 2.88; 2.82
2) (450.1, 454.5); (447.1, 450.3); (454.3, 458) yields 0.110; 2.99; 3.01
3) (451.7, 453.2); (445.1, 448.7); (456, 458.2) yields 0.135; 2.8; 3.01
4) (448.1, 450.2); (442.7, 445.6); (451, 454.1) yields -0.132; 2.93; 2.75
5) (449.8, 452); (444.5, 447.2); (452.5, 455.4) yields -0.312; 2.78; 2.85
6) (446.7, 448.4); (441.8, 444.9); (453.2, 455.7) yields -0.067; 2.79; 2.9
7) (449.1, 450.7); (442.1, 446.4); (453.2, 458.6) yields -0.216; 2.77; 2.93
